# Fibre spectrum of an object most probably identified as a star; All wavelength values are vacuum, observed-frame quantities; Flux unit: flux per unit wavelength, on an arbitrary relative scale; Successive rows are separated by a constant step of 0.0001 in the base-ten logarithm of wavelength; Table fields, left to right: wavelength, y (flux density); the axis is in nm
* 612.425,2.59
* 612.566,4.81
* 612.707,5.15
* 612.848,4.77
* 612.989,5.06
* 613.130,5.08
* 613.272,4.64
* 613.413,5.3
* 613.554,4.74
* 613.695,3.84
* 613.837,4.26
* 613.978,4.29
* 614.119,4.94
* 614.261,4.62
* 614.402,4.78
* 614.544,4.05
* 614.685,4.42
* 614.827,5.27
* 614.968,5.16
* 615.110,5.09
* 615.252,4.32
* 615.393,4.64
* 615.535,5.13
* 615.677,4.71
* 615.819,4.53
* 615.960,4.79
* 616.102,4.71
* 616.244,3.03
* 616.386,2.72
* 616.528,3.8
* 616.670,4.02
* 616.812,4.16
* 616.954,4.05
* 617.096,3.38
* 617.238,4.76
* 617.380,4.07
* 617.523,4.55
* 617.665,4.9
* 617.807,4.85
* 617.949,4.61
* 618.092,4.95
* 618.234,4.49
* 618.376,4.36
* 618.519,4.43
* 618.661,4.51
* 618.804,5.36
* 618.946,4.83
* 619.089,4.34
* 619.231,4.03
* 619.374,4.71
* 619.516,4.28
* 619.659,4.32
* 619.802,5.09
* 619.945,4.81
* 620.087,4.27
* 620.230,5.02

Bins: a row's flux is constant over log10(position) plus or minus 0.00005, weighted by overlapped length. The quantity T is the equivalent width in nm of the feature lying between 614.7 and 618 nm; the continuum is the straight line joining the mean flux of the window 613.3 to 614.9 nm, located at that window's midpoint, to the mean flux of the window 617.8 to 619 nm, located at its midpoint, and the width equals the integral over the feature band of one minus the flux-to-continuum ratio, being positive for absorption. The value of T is 0.18 nm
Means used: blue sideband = 4.6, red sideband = 4.7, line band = 4.4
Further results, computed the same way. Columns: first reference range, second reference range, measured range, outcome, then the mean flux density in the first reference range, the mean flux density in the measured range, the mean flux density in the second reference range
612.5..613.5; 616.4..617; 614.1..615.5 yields -0.09 nm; 4.97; 4.73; 3.88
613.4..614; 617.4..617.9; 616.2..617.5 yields 0.23 nm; 4.43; 3.82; 4.69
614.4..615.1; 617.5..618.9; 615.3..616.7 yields 0.16 nm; 4.76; 4.22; 4.71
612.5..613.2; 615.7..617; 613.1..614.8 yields 0.03 nm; 4.98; 4.58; 4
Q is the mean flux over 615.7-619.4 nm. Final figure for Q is 4.34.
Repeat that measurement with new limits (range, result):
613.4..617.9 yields 4.42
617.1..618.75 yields 4.55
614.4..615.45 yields 4.71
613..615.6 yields 4.71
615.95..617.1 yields 3.83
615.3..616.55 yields 4.25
